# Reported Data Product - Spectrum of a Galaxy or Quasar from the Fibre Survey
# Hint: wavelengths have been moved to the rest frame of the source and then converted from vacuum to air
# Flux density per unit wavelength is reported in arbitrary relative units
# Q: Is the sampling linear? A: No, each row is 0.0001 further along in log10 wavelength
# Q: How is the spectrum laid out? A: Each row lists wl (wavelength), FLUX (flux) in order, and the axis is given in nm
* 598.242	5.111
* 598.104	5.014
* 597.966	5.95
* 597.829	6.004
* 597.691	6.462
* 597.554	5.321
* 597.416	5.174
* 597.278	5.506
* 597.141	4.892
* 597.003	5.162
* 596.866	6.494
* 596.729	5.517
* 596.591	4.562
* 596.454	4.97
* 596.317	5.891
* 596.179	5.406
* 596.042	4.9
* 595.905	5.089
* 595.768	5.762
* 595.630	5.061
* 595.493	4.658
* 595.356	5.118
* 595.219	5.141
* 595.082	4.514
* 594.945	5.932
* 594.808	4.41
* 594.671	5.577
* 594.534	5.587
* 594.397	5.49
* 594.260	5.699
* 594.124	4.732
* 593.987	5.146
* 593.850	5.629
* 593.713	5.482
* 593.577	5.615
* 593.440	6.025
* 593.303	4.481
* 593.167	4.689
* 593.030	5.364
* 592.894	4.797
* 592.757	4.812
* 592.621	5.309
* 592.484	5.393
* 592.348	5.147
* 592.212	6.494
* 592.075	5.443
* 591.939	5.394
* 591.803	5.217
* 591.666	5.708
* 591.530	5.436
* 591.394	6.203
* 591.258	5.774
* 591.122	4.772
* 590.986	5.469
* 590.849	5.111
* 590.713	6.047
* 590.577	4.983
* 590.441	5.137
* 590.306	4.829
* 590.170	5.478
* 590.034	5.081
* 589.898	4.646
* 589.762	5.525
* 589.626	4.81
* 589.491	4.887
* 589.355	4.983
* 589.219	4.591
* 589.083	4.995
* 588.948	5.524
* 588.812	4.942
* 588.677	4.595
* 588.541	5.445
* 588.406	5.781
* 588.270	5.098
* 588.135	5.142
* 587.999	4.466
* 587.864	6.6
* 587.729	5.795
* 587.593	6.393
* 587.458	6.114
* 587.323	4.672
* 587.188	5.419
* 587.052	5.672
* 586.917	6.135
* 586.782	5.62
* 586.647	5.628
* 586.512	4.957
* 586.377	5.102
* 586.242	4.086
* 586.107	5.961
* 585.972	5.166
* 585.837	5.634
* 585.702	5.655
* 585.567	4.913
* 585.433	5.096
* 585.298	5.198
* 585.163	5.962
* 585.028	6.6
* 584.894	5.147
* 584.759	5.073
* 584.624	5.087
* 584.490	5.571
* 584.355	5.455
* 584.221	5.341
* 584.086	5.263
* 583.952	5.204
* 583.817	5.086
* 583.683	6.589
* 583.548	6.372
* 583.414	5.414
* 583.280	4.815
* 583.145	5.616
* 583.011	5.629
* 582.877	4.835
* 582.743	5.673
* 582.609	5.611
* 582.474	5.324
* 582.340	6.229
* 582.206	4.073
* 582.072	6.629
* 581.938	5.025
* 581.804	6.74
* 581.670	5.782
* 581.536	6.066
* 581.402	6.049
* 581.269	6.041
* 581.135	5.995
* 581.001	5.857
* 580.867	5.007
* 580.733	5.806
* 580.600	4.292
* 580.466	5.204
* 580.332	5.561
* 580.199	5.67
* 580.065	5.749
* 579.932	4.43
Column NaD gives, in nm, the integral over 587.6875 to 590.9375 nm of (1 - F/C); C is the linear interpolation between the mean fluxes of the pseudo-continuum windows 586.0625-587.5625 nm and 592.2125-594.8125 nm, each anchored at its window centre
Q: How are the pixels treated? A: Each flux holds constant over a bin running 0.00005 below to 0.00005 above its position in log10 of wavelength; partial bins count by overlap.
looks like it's 0.11 nm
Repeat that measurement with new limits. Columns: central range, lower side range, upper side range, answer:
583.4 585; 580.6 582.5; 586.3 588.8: 0.031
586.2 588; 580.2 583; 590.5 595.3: -0.021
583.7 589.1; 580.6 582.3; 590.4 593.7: 0.142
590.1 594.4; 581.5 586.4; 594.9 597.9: 0.030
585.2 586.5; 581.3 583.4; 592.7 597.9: 0.074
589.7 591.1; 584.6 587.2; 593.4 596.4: 0.037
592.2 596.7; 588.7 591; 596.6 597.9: 0.137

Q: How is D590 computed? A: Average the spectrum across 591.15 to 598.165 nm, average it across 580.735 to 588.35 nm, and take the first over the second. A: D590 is 1.0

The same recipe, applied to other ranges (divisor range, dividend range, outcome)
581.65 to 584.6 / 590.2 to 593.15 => 0.97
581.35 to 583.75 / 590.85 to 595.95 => 0.93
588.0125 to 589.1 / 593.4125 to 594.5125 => 1.06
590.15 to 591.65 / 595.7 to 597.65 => 0.99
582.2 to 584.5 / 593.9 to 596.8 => 0.95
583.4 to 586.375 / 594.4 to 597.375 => 0.96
